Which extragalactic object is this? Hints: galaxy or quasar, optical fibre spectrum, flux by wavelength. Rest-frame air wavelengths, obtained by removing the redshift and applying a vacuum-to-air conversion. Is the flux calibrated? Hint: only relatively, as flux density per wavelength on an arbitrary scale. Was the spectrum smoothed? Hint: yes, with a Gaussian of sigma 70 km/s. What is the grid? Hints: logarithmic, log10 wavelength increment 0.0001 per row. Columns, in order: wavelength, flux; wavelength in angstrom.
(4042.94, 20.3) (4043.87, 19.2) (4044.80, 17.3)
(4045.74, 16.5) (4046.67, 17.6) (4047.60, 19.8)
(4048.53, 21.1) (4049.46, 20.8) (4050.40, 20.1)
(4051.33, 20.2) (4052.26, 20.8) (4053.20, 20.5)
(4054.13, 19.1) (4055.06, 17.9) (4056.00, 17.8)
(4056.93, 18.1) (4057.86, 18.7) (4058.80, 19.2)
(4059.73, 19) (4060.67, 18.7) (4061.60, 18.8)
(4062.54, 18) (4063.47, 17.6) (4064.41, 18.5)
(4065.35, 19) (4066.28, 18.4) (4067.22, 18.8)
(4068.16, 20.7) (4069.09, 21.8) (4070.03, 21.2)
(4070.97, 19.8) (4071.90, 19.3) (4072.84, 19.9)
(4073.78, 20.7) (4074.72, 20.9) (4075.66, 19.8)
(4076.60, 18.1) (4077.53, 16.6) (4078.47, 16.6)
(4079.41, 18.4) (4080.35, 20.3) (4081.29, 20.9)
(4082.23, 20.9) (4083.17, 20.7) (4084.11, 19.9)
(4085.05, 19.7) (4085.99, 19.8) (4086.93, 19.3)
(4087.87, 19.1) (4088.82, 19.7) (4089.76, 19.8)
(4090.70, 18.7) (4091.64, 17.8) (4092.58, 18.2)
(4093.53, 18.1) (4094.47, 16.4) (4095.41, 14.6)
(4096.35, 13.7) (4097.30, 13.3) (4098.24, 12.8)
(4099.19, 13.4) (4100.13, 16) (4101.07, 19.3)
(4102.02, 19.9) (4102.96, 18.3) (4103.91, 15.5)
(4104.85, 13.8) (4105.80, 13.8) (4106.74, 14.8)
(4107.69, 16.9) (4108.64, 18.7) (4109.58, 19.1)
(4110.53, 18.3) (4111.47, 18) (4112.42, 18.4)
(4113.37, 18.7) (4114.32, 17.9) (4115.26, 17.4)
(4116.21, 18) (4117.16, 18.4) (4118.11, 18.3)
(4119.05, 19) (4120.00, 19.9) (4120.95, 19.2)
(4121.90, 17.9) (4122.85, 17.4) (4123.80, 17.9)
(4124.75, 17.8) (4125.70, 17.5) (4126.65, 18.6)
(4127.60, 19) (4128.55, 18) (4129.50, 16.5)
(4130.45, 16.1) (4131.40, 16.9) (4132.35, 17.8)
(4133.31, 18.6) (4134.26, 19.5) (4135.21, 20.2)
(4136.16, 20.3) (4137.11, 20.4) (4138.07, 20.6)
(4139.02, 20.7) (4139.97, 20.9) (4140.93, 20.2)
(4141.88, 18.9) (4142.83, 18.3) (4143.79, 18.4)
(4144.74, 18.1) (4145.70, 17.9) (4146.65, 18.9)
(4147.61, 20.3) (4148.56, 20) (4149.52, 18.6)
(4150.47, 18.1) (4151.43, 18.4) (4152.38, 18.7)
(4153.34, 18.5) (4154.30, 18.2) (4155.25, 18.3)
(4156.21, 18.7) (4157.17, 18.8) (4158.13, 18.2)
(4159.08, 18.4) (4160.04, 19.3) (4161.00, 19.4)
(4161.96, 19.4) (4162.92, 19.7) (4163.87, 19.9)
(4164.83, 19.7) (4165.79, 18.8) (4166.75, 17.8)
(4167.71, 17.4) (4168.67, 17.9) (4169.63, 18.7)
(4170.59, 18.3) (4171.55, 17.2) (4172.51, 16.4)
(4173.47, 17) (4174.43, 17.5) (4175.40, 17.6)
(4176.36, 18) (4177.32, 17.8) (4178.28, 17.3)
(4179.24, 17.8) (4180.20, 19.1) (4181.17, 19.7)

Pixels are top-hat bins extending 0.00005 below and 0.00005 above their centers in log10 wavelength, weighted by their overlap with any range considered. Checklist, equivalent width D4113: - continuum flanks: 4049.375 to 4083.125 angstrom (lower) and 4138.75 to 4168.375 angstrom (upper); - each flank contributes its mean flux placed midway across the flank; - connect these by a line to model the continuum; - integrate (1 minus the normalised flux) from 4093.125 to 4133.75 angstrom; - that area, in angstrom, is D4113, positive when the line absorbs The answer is 4.03 angstrom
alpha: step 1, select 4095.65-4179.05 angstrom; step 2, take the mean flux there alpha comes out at 18.1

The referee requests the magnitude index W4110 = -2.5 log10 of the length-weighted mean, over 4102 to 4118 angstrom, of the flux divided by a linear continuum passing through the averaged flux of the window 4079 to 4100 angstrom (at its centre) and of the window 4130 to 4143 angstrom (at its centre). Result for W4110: 0.07 mag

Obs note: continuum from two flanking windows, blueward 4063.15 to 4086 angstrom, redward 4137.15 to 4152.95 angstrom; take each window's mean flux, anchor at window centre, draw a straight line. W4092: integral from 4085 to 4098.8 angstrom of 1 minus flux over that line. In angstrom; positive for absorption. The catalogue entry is 1.5 angstrom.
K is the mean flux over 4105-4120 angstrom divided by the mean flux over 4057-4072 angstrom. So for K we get 0.9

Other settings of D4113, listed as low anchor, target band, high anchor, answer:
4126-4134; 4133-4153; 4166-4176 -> -1.86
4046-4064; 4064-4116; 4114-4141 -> 1.95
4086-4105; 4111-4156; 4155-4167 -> -1.19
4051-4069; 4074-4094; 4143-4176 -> -0.38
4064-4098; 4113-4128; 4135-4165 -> 0.58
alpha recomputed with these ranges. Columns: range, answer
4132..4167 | 19.1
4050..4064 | 19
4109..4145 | 18.6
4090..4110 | 16.4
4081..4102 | 17.8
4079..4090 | 19.9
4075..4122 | 17.9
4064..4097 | 19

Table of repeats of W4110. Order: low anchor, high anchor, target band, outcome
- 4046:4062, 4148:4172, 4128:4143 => -0.01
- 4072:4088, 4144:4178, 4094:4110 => 0.21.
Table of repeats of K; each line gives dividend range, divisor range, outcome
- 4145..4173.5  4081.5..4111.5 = 1.06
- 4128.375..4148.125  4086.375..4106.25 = 1.13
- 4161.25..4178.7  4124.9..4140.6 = 0.96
